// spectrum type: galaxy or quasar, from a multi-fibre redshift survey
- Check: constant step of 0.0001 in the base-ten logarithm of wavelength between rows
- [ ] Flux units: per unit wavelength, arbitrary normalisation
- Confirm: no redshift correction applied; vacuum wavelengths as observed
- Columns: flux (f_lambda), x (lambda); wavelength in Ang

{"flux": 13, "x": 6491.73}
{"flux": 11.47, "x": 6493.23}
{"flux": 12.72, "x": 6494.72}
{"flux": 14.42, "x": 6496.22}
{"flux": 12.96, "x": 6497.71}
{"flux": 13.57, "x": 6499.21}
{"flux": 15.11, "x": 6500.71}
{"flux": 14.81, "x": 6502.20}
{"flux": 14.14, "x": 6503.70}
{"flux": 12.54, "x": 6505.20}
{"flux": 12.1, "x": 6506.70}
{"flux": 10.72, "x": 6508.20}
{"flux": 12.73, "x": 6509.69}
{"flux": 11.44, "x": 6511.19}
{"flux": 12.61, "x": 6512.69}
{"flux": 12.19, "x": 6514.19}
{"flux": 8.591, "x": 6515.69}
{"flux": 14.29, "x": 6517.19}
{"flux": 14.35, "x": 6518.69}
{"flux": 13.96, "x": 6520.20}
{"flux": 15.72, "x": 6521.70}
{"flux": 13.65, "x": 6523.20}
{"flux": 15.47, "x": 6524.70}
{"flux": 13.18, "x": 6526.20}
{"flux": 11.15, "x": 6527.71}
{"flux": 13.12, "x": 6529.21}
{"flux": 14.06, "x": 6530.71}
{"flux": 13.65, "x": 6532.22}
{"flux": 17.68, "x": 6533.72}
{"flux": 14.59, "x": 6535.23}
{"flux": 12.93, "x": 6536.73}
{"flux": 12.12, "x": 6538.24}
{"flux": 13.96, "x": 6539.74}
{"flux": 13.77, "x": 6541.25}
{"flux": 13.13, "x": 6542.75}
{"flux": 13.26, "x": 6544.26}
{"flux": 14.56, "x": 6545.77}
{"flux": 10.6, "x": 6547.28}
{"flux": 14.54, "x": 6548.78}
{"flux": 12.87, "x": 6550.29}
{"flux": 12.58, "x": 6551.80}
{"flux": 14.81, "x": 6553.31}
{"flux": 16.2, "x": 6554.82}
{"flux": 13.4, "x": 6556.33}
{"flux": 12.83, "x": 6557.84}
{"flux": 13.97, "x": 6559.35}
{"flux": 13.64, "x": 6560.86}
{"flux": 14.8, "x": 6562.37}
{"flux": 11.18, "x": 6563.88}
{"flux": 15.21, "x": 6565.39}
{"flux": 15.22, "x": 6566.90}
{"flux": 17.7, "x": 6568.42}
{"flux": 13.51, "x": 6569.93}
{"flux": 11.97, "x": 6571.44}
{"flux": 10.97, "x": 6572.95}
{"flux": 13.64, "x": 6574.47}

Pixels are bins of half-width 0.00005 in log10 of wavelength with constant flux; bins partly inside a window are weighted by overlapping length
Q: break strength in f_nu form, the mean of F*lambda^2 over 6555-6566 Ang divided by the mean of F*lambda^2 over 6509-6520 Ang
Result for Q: 1.12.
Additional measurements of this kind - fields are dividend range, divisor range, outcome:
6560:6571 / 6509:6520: 1.18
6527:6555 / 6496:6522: 1.05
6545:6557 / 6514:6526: 1.02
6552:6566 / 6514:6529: 1.06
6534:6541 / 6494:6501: 1.02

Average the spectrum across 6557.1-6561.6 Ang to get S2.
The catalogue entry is 13.5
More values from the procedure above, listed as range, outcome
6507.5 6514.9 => 12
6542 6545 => 13.2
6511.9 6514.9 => 12.4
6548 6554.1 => 13.7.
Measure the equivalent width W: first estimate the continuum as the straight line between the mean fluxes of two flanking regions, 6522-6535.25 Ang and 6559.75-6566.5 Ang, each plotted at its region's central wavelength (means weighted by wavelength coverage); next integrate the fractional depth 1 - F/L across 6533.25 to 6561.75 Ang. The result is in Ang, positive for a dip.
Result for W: 0.4 Ang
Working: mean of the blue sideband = 14.1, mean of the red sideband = 13.8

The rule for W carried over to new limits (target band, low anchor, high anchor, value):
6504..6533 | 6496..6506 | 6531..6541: 2.2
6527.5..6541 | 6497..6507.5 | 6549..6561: -0.1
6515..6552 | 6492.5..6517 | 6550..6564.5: -0.9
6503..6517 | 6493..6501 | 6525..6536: 1.7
